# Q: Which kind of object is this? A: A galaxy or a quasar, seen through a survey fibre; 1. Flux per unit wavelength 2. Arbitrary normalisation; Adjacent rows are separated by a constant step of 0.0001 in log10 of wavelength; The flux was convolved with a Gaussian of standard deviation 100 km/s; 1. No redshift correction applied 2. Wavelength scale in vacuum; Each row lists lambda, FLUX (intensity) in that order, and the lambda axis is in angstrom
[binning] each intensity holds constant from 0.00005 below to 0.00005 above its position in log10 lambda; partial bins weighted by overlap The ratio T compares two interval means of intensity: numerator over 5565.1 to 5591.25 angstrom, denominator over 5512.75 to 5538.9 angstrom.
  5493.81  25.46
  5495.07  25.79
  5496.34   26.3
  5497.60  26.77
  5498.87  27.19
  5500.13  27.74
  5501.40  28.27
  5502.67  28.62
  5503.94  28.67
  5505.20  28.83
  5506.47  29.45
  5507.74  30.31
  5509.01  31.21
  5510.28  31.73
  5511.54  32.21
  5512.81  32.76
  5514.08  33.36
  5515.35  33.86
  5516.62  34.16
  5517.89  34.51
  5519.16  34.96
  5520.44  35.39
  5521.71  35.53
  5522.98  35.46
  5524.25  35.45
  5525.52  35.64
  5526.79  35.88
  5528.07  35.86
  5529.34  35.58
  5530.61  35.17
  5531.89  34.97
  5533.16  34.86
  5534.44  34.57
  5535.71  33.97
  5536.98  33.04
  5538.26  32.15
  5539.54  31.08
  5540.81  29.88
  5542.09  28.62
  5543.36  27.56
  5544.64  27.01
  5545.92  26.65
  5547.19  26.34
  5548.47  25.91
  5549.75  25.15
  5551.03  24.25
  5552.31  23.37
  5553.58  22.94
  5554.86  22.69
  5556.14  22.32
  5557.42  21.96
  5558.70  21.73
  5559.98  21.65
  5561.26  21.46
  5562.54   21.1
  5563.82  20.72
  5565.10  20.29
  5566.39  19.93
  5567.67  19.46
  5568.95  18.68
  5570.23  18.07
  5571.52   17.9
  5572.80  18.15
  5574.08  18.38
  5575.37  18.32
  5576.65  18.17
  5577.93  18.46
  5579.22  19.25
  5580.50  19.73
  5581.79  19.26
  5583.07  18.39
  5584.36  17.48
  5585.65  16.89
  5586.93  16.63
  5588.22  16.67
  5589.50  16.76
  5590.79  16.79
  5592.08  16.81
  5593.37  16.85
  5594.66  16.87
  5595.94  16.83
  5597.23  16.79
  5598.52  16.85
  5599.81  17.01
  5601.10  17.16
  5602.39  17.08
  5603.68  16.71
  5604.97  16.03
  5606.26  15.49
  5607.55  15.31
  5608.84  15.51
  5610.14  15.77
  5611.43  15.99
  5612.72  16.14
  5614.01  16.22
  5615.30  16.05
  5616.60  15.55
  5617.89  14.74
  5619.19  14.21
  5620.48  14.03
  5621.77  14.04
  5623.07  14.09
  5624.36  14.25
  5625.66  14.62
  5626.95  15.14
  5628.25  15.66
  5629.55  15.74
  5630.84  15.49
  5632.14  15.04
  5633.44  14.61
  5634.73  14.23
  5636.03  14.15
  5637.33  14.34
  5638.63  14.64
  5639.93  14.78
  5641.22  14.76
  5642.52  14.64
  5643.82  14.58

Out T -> 0.53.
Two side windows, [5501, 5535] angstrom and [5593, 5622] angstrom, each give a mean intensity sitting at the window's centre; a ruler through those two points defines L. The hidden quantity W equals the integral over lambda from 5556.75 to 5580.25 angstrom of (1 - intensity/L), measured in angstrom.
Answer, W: 3.9 angstrom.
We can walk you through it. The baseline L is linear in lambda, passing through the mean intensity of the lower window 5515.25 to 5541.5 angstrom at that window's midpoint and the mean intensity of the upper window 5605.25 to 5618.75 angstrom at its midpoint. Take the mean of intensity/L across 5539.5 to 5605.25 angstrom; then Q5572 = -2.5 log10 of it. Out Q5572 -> 0.20 mag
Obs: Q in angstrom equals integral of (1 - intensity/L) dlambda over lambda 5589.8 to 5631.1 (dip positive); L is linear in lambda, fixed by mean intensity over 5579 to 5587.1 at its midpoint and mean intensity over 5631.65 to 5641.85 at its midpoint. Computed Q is 1.43 angstrom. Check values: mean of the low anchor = 18.3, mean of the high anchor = 14.6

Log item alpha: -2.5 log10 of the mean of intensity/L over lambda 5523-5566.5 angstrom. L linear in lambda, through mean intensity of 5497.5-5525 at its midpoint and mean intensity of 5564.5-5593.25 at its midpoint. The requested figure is -0.12 mag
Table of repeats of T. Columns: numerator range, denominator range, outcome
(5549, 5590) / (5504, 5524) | 0.61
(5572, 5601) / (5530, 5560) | 0.63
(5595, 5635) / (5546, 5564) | 0.67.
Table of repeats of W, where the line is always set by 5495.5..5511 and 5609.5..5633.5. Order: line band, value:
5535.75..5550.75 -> -2.7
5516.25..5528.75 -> -4.1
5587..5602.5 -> 1.1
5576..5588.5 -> 1.0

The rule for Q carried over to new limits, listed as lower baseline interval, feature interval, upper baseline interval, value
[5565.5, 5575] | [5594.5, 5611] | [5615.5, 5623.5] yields -0.5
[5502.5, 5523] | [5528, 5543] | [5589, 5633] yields -2.4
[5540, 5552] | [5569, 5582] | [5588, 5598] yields 1.2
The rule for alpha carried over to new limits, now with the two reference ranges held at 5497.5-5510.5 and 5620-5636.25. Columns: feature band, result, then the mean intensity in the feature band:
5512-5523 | -0.24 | 34.3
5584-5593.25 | 0.15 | 16.8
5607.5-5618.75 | 0.05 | 15.7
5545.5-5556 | -0.04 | 24.5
